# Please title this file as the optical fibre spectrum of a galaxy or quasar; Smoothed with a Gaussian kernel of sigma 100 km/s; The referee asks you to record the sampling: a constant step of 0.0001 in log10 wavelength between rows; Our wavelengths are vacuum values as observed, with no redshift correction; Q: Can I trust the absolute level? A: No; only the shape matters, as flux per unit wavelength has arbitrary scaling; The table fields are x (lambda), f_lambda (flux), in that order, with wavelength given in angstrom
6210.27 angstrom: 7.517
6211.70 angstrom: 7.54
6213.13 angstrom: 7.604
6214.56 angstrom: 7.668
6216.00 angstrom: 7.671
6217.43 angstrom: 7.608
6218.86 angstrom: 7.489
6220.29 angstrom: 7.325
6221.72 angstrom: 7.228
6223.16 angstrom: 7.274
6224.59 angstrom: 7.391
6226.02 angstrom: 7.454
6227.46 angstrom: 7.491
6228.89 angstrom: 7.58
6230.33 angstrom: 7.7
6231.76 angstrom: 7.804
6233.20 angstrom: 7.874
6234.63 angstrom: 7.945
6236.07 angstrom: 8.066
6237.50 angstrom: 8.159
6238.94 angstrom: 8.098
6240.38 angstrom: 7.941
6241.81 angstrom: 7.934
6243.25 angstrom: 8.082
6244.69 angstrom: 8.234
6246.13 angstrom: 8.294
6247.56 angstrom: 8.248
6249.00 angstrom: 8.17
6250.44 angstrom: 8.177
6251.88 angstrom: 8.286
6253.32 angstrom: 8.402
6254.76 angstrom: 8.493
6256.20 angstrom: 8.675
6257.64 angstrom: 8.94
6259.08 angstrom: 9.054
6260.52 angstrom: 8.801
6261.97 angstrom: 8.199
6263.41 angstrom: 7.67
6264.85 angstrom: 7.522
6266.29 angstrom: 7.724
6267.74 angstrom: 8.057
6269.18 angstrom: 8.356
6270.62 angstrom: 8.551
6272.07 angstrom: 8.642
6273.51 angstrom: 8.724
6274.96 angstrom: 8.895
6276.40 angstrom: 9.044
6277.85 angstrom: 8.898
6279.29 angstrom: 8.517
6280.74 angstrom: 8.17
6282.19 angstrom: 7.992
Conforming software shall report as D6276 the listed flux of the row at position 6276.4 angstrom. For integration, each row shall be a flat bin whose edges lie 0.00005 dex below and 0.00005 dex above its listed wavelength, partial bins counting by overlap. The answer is 9.044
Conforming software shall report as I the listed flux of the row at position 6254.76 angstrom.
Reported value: 8.493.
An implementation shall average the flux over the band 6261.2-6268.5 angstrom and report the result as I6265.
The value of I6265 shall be 7.84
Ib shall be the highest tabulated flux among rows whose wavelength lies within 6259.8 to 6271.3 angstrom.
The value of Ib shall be 8.801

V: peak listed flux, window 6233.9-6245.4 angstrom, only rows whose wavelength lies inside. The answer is 8.234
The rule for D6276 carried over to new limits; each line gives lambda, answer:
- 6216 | 7.671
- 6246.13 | 8.294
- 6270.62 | 8.551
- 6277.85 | 8.898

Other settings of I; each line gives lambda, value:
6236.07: 8.066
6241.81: 7.934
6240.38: 7.941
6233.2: 7.874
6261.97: 8.199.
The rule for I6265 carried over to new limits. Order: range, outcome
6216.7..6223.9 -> 7.39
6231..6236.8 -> 7.93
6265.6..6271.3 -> 8.17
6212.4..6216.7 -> 7.63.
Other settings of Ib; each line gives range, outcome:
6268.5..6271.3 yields 8.551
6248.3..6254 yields 8.402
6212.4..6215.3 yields 7.668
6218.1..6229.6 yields 7.58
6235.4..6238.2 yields 8.159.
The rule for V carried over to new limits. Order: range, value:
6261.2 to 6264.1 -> 8.199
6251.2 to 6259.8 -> 9.054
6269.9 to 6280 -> 9.044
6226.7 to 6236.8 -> 8.066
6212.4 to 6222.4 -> 7.671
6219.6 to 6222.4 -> 7.325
